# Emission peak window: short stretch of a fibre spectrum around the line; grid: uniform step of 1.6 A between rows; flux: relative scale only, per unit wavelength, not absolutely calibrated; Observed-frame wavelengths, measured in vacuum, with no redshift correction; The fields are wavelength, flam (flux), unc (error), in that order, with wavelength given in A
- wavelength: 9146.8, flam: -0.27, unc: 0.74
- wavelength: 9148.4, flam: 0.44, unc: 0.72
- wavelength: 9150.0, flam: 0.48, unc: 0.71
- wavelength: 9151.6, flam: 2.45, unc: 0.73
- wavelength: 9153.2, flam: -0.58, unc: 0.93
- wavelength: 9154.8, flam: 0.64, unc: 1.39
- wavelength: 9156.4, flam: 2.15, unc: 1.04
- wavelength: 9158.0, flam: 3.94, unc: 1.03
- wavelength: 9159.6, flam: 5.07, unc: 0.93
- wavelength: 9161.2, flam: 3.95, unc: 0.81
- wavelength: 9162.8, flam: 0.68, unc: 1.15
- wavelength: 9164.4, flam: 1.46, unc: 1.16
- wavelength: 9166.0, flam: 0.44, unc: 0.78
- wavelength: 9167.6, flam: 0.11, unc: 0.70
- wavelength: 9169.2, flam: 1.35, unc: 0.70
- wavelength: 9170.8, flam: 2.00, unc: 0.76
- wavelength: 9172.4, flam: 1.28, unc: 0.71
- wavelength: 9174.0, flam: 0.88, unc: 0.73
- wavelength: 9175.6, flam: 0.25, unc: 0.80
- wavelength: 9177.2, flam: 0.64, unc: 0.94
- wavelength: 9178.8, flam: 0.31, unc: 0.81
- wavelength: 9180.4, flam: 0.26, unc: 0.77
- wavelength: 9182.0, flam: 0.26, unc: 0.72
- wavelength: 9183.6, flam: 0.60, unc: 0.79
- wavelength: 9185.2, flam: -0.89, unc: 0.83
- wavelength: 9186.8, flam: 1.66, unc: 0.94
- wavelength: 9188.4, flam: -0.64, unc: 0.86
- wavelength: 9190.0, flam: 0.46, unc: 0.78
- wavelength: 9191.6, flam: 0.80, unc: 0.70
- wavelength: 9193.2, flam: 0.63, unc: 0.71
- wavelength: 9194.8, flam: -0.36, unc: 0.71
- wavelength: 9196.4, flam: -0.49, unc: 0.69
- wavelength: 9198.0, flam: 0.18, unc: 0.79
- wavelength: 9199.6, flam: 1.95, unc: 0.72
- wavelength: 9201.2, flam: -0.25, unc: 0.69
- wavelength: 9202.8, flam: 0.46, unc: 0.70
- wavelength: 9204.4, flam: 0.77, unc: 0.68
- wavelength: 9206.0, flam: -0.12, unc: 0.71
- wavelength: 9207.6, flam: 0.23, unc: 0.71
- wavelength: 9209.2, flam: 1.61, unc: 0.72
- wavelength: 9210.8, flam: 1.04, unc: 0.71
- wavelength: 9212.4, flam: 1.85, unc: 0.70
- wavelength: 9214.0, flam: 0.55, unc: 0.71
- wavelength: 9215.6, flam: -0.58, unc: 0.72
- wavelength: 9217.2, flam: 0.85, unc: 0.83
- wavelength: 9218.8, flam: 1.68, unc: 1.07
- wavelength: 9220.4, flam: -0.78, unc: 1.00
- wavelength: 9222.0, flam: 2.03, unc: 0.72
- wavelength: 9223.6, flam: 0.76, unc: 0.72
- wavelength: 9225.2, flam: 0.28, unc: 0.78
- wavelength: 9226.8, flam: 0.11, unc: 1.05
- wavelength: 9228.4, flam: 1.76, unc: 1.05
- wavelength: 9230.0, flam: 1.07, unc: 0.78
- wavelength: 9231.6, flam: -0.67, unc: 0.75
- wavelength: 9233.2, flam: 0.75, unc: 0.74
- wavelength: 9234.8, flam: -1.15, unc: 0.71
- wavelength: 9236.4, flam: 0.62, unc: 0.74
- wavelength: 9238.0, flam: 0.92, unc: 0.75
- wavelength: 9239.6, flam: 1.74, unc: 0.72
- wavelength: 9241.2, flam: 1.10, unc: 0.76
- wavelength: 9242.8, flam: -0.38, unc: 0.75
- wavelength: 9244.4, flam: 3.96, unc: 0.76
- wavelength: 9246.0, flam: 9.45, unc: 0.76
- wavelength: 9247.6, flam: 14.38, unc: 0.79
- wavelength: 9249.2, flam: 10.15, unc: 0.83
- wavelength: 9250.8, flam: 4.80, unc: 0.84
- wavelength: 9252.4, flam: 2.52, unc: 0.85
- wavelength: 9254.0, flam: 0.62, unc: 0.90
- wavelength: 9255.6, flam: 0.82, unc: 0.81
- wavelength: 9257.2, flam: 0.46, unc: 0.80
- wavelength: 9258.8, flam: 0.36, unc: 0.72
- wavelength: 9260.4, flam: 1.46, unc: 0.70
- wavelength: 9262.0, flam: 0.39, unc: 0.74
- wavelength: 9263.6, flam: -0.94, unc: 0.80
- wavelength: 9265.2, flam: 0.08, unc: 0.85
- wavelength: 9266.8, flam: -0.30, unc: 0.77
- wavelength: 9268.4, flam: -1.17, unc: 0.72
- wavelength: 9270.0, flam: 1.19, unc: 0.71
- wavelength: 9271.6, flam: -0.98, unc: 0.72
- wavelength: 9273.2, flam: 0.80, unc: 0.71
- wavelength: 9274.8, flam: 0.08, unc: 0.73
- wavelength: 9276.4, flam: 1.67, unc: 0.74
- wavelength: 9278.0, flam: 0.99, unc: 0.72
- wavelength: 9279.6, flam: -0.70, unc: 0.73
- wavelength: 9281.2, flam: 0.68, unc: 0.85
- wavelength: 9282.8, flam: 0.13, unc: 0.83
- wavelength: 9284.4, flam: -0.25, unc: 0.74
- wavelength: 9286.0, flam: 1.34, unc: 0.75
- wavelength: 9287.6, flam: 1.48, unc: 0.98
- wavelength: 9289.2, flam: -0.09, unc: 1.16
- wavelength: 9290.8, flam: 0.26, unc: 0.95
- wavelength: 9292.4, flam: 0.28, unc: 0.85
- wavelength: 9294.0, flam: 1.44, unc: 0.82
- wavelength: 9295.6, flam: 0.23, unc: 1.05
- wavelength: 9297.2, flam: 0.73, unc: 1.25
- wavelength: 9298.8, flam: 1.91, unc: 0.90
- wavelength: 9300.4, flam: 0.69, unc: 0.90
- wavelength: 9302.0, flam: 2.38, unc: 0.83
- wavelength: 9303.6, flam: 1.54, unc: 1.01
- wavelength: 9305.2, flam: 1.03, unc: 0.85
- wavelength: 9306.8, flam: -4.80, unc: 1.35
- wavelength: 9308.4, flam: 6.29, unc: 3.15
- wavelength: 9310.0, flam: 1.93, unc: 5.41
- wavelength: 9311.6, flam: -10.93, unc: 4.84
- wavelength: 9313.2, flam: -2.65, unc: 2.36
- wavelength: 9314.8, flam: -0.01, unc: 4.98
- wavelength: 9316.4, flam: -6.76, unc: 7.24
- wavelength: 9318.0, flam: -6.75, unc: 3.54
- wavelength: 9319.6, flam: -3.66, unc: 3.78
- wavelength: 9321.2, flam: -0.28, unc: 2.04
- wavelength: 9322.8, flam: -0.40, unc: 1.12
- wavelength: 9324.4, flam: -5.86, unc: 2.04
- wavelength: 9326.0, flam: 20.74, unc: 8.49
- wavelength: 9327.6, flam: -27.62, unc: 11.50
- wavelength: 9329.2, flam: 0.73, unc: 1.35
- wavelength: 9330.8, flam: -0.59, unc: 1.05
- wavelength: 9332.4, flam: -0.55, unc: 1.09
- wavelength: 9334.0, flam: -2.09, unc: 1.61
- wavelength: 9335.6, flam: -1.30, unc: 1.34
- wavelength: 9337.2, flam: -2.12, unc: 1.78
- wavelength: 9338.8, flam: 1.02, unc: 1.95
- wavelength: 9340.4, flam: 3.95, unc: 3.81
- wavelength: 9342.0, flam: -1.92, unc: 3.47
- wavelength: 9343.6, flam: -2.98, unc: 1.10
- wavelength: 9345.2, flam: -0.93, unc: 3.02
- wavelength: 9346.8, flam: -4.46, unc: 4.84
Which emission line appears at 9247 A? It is [O III] 5007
